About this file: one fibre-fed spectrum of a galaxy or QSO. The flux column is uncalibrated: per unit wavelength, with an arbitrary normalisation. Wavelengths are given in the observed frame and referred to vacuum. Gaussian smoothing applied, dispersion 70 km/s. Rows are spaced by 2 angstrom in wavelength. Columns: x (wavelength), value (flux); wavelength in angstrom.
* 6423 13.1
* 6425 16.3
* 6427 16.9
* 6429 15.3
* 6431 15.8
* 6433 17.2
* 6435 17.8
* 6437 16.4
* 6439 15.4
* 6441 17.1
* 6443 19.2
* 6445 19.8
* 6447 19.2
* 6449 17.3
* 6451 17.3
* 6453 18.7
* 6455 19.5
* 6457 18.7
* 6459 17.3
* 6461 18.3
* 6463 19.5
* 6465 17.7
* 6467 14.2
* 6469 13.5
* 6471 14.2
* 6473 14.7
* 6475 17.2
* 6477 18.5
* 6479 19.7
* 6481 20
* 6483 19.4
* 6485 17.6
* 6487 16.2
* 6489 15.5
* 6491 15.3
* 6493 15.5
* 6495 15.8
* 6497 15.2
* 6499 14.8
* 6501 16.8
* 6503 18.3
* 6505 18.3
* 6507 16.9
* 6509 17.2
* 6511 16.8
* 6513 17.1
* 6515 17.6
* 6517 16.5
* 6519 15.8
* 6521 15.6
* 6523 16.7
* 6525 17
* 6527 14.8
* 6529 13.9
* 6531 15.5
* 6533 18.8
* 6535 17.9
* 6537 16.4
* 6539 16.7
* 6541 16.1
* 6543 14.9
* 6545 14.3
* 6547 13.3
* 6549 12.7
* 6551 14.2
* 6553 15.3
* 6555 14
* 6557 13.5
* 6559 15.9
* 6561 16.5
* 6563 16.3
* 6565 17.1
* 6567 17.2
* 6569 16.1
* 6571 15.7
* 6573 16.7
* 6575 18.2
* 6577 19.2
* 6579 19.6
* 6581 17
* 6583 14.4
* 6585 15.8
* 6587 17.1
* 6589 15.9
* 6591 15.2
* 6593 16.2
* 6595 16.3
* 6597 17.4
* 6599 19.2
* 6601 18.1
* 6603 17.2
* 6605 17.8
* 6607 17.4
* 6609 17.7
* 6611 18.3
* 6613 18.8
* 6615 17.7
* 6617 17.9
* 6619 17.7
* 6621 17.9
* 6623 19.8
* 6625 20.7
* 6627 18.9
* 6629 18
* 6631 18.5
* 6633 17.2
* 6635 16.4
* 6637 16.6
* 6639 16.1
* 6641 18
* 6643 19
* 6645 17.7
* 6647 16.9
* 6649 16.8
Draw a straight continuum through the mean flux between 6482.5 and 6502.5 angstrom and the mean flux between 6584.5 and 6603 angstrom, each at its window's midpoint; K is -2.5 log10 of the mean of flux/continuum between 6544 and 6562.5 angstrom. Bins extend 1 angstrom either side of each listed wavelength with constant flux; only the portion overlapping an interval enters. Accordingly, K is 0.149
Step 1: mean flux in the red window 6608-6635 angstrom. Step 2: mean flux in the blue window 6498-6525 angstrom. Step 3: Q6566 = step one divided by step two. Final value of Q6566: 1.1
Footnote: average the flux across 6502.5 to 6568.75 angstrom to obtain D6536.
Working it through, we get 16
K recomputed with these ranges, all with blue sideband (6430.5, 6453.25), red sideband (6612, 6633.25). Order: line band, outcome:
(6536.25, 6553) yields 0.22 mag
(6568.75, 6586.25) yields 0.08 mag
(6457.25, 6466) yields -0.03 mag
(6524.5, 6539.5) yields 0.11 mag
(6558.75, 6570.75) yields 0.11 mag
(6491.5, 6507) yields 0.10 mag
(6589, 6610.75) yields 0.07 mag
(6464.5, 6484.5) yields 0.05 mag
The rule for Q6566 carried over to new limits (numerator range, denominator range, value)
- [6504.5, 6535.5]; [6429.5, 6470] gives 0.95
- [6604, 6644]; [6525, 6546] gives 1.13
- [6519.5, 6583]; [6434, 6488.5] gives 0.91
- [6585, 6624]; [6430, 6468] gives 0.99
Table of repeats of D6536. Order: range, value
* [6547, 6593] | 16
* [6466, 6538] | 16.5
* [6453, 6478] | 17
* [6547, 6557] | 13.9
